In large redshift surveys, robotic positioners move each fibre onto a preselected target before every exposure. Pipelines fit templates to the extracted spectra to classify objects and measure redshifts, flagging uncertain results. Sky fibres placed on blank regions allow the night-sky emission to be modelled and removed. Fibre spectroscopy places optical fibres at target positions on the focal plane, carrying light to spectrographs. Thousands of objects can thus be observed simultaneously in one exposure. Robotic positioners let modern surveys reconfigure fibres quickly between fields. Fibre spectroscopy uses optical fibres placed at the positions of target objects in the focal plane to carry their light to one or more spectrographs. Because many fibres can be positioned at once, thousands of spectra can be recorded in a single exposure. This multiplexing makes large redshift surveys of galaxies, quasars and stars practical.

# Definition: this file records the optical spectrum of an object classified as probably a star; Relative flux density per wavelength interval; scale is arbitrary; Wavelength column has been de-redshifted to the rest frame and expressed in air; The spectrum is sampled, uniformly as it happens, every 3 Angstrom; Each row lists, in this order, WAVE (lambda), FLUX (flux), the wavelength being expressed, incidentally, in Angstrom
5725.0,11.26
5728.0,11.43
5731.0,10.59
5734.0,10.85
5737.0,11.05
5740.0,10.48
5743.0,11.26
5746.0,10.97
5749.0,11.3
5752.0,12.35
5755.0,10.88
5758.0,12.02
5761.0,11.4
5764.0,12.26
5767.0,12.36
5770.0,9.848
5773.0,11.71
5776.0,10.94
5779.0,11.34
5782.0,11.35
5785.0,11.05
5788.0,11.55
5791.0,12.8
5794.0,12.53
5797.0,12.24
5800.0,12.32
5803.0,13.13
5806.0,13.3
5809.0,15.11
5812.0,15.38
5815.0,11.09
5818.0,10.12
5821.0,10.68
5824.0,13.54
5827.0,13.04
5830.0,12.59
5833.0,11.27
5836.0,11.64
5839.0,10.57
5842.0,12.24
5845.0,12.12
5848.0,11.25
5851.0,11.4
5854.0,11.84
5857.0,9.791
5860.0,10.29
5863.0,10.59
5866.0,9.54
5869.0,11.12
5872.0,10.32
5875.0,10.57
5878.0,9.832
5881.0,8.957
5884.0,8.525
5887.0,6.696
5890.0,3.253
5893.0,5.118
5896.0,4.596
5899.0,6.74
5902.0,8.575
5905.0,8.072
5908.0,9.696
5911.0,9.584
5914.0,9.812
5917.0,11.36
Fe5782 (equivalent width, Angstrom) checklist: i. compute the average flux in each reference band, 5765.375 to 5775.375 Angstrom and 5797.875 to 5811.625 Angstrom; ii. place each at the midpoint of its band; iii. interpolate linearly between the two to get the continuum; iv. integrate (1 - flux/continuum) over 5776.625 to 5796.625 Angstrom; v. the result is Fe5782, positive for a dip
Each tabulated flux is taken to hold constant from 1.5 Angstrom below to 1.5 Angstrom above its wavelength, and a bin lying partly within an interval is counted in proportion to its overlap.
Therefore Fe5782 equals 1.0 Angstrom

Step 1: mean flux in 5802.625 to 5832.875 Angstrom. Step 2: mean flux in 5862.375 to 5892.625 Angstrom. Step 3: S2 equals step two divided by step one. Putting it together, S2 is 0.7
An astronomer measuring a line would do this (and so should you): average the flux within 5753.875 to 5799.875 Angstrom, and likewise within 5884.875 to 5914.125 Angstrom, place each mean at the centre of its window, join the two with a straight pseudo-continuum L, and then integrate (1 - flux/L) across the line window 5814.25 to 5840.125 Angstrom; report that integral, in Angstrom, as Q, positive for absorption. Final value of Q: -4.9 Angstrom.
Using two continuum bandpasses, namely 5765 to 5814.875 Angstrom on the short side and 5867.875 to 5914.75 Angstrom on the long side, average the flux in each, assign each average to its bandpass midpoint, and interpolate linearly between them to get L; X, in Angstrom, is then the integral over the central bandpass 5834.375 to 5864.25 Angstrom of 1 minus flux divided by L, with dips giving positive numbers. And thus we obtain -4.0 Angstrom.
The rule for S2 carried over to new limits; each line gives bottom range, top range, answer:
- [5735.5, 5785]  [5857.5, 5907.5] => 0.74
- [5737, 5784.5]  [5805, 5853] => 1.07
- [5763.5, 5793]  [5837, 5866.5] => 0.96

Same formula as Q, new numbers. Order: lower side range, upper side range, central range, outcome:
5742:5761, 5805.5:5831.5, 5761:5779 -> 0.6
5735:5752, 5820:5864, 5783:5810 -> -3.0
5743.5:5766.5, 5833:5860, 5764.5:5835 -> -4.2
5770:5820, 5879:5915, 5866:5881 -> -2.9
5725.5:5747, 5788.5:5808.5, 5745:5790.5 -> 1.6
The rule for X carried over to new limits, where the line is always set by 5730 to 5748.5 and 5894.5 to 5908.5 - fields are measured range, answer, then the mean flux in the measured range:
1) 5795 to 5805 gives -3.2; 12.6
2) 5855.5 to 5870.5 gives -3.8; 10.3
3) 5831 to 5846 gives -4.9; 11.6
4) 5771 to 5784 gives -1.5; 11.3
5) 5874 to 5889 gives -1.6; 8.67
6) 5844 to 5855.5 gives -4.2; 11.6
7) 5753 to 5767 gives -1.7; 11.7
